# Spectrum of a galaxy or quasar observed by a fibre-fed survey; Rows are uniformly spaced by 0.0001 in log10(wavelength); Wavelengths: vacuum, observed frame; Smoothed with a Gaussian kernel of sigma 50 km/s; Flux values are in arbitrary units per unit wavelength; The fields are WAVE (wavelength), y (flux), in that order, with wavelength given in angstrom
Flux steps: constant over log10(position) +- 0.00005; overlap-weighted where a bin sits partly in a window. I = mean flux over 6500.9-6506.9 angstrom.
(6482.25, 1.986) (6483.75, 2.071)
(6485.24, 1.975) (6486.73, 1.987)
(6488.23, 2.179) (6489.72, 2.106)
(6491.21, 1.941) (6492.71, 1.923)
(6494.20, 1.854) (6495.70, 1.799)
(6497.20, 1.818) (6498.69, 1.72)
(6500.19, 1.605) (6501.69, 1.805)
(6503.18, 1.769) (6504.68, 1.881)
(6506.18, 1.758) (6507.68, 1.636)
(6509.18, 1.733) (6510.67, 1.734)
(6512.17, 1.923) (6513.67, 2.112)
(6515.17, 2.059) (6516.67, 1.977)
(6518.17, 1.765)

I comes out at 1.8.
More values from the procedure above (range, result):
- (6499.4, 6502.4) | 1.7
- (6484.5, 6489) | 2.05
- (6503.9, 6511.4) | 1.75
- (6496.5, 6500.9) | 1.72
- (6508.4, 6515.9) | 1.91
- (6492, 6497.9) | 1.85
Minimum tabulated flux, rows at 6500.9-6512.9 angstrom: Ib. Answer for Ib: 1.636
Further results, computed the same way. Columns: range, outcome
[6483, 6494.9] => 1.854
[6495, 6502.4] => 1.605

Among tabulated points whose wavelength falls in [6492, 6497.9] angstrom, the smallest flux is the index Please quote 1.799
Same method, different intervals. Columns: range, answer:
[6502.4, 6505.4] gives 1.769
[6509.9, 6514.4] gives 1.734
